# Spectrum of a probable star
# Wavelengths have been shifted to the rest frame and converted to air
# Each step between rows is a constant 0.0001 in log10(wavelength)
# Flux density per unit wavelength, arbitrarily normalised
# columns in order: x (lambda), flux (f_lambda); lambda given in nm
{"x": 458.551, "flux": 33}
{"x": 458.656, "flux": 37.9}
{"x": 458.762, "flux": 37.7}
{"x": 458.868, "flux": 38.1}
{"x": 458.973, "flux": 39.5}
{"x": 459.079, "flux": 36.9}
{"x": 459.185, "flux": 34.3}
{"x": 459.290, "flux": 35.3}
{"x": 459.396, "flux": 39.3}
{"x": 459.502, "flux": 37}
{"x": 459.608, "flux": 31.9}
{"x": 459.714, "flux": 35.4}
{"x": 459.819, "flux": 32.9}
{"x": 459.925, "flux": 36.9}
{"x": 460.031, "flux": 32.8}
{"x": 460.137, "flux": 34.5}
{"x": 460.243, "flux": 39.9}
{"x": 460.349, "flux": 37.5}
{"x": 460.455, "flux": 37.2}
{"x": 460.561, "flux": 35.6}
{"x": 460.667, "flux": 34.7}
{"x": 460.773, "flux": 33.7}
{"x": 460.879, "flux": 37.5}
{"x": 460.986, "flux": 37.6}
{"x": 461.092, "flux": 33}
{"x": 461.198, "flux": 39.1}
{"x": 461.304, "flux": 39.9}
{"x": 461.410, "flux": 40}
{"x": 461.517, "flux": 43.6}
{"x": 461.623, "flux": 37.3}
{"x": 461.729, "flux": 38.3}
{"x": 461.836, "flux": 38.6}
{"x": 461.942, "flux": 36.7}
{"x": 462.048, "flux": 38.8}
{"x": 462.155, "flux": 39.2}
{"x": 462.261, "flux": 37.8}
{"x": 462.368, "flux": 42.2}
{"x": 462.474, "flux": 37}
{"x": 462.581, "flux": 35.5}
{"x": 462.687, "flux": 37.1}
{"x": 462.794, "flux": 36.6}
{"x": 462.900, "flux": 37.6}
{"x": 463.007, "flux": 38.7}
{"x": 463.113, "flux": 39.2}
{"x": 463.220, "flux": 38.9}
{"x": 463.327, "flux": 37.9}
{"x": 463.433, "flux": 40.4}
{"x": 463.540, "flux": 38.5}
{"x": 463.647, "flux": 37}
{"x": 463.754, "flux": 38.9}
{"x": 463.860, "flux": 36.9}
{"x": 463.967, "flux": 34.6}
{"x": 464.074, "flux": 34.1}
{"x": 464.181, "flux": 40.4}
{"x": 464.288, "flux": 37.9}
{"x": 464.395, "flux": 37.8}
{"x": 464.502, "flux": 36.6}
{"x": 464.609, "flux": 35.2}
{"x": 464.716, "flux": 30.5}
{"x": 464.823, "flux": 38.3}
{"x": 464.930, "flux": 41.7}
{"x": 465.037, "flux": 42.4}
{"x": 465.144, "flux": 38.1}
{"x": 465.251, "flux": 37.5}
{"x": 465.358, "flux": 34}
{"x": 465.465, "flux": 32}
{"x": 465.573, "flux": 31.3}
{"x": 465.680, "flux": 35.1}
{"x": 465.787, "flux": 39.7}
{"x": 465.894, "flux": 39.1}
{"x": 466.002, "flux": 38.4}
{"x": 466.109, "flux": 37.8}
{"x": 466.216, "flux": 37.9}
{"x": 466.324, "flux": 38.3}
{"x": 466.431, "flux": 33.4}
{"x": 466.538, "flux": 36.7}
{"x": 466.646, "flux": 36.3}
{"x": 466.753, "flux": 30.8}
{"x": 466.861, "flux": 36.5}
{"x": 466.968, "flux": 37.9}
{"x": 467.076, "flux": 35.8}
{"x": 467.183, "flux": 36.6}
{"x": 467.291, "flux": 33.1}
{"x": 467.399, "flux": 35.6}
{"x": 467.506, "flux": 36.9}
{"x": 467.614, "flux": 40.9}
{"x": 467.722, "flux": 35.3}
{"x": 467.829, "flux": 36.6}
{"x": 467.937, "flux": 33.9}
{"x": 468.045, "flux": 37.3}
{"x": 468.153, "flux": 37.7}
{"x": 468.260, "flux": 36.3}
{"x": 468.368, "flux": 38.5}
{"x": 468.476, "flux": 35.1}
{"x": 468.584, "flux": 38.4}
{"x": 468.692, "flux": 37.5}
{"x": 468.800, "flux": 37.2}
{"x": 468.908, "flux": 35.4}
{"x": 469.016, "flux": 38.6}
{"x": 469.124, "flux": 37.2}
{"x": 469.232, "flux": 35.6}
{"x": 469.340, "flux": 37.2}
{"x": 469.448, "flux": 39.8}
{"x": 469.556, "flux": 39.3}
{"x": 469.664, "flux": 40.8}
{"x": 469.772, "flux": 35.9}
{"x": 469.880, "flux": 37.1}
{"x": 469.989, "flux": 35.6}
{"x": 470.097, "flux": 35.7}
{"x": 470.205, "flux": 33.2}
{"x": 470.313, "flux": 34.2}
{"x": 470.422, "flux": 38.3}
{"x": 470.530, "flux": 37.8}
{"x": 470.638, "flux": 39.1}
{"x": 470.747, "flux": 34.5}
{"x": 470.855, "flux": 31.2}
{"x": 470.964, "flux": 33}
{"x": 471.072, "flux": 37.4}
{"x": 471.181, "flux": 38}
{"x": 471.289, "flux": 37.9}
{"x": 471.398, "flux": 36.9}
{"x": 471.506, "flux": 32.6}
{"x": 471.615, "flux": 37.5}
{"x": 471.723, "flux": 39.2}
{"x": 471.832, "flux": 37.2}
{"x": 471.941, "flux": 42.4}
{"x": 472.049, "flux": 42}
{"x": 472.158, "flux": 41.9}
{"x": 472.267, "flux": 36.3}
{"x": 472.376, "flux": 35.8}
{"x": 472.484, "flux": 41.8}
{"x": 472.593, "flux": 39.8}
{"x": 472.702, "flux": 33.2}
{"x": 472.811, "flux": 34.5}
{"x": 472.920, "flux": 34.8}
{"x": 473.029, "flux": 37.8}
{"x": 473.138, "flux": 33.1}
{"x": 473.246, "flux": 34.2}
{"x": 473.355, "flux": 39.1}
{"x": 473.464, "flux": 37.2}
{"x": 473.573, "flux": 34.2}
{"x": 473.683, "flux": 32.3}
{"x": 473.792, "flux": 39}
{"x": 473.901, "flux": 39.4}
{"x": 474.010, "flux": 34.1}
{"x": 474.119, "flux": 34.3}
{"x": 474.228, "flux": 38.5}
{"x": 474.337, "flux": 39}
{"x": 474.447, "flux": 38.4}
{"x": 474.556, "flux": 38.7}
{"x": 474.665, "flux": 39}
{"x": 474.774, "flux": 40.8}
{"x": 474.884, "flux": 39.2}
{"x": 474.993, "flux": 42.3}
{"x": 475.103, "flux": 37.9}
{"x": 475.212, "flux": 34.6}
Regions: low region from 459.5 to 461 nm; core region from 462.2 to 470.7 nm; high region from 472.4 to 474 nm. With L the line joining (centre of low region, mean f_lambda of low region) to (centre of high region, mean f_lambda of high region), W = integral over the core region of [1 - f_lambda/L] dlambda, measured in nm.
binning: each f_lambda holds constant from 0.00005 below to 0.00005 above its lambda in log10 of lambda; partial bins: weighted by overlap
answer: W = -0.25 nm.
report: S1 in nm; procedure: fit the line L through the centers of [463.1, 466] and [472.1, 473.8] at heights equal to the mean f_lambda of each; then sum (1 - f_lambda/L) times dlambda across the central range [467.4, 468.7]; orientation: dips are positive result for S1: 0.00 nm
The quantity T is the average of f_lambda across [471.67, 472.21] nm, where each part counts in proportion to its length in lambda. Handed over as 40.5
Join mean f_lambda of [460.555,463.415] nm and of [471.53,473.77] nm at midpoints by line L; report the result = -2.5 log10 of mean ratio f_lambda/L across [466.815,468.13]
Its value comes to 0.03 mag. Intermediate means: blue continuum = 37.9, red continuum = 37.2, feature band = 36.4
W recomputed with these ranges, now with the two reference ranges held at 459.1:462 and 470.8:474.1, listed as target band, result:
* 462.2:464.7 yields -0.06 nm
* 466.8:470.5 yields 0.00 nm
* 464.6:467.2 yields 0.02 nm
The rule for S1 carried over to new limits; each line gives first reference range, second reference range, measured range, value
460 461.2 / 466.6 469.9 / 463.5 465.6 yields -0.018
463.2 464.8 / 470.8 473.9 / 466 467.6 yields 0.034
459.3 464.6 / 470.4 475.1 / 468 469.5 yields 0.001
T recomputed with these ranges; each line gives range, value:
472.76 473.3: 34.9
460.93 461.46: 37.9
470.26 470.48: 36.2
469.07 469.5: 37.5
